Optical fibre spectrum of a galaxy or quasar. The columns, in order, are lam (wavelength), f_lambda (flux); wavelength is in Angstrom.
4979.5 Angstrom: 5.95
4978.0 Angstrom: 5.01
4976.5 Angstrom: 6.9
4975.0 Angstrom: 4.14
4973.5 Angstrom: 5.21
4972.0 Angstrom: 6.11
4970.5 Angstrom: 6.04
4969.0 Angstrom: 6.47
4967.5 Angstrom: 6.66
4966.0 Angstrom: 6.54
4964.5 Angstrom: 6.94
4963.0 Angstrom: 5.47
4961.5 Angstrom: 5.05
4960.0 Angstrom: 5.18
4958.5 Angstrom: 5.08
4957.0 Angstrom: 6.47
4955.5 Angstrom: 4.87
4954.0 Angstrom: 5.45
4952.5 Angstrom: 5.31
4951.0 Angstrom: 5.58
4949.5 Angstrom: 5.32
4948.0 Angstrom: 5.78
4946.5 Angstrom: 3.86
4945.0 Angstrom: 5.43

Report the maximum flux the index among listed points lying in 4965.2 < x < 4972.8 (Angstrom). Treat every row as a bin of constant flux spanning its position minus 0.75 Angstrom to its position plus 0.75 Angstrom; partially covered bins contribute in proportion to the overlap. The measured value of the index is 6.66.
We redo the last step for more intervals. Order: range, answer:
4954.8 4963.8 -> 6.47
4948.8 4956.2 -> 5.58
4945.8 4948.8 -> 5.78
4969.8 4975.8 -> 6.11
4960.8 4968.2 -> 6.94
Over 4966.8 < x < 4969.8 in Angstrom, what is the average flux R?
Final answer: 6.55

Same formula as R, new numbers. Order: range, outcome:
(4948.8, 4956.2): 5.31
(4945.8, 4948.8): 4.84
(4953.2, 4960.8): 5.41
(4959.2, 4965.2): 5.64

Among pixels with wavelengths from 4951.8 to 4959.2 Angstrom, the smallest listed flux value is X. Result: 4.87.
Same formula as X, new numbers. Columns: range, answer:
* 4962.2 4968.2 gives 5.47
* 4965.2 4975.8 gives 4.14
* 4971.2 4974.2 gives 5.21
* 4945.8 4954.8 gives 3.86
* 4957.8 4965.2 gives 5.05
